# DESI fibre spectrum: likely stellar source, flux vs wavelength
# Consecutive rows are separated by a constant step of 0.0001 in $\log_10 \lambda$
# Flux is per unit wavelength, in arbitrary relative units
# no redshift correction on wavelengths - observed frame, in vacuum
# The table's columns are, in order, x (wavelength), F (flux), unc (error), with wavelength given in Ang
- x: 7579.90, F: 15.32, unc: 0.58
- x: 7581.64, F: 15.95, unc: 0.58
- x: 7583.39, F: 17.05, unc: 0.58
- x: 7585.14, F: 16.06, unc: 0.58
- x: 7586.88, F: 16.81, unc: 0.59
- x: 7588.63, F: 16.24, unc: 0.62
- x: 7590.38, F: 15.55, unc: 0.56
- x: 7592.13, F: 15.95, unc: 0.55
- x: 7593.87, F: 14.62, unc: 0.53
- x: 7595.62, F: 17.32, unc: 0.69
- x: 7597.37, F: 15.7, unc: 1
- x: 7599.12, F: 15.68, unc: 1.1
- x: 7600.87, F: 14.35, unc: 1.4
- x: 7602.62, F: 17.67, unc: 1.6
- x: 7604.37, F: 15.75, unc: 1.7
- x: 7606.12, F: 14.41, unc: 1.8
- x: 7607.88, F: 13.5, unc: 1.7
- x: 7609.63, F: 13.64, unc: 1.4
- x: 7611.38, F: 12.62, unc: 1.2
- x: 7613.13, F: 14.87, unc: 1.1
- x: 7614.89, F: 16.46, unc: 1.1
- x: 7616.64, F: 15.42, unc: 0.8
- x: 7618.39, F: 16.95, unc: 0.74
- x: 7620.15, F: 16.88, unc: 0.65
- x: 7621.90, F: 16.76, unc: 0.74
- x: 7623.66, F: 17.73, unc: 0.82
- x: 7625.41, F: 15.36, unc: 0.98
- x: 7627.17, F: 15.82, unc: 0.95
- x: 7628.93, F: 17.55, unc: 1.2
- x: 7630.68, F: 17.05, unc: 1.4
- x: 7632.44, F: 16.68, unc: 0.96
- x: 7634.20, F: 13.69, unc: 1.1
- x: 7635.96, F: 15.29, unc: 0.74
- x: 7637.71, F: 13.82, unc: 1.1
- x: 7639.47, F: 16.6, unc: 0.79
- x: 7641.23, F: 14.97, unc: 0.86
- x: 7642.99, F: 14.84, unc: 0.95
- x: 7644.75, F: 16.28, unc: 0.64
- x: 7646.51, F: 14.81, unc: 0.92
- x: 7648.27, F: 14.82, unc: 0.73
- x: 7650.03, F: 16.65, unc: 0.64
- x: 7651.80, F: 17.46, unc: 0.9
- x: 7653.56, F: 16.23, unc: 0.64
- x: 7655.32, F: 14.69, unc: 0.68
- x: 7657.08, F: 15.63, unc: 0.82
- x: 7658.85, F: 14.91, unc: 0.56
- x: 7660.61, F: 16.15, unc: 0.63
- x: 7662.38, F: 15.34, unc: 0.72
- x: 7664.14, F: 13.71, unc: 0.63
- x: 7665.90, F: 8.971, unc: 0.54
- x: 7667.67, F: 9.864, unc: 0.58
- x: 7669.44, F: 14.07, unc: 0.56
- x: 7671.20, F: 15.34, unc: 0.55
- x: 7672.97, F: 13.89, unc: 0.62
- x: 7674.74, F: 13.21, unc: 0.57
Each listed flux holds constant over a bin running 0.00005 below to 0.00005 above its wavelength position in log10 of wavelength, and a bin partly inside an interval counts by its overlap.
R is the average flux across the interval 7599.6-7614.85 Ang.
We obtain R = 14.7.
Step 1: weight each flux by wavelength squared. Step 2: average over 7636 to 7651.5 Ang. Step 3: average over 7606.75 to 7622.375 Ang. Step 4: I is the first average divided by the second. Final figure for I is 1.02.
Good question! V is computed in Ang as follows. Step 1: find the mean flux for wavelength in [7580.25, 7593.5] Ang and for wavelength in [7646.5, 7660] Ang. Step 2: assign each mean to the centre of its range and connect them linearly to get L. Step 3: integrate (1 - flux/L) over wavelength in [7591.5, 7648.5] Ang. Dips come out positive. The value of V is 1.2 Ang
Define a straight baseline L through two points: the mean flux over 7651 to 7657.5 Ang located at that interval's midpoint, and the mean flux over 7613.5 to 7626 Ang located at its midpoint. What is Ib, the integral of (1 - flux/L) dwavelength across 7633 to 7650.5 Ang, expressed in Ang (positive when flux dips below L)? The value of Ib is 1.1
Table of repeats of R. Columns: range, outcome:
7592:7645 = 15.6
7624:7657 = 15.7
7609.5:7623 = 15.6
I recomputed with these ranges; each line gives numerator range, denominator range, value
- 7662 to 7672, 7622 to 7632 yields 0.77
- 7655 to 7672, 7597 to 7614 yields 0.95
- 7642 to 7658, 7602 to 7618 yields 1.06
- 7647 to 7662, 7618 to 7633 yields 0.95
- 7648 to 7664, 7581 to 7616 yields 1.03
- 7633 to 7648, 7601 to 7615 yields 1.03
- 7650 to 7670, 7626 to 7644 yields 0.93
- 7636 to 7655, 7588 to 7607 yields 1.00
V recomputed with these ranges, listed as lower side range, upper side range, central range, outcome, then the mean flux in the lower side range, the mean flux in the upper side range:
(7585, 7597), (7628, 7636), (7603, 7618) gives 1.2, 16.1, 16.1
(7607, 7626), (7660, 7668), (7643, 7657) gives -2.2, 15.5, 12.9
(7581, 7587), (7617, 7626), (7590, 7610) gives 1.4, 16.4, 16.7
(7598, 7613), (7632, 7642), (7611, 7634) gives -1.9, 14.7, 15.1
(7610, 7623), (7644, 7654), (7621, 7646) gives 0.0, 15.7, 16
